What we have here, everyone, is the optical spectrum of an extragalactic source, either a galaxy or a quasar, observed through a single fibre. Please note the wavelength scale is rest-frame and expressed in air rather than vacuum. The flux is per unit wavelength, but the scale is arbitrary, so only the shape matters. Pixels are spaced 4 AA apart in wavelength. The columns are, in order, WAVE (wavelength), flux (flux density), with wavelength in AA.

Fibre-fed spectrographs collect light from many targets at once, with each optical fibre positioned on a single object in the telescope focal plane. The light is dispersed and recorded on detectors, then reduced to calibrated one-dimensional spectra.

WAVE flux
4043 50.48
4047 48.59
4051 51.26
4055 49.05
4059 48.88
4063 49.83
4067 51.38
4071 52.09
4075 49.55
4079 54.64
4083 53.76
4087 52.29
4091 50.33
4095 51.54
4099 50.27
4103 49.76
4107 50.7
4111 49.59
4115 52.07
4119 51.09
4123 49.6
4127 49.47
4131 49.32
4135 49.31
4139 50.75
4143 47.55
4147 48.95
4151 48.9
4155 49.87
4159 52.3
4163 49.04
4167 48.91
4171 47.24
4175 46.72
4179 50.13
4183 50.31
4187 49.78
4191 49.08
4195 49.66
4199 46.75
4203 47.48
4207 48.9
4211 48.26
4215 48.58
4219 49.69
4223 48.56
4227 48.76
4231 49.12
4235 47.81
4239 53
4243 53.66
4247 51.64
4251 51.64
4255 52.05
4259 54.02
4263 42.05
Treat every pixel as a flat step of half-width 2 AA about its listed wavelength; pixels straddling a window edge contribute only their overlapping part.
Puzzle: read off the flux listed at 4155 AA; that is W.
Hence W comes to 49.87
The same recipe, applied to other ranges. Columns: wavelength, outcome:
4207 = 48.9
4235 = 47.81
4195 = 49.66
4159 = 52.3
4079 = 54.64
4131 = 49.32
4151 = 48.9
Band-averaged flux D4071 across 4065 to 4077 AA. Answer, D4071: 51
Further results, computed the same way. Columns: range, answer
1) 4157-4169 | 50.1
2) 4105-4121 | 50.9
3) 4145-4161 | 50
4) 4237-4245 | 53.3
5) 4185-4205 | 48.5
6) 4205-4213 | 48.6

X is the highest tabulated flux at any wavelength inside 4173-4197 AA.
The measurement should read 50.31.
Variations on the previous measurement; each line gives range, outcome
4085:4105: 52.29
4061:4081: 54.64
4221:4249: 53.66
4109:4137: 52.07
